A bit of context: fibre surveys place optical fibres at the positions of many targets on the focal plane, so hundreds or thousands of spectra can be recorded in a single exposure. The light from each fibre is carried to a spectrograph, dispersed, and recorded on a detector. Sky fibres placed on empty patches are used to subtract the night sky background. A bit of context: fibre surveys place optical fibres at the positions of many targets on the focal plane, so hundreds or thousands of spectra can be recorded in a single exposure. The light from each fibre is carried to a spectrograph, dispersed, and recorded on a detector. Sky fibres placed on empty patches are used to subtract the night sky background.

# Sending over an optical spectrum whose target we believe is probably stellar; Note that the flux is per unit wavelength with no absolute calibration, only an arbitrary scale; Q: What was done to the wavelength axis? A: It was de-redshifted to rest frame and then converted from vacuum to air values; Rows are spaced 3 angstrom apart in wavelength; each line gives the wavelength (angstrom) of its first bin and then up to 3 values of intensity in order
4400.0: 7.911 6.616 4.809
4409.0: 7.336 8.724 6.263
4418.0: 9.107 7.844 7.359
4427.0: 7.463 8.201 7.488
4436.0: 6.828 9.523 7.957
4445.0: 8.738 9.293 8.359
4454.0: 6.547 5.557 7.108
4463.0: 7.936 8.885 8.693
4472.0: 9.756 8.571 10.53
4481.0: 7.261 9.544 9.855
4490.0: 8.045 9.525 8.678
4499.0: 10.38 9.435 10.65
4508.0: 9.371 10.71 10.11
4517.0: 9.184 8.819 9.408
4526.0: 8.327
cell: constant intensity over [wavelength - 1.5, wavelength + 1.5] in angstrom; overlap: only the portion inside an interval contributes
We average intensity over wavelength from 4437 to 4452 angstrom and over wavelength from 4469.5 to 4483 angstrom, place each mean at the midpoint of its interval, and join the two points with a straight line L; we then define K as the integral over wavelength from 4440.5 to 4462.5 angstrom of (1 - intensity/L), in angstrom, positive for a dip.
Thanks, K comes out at 2.8 angstrom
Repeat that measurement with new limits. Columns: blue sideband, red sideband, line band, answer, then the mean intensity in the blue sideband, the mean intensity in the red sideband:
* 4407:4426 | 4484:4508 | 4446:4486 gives 2.23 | 7.69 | 9.5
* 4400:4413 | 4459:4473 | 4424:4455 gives -0.99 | 6.92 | 8.48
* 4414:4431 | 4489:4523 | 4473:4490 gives -0.10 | 7.73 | 9.55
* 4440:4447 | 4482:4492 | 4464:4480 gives -0.55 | 8.5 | 9.07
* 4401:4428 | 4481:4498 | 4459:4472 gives 0.12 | 7.29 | 9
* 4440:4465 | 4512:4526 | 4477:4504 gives -1.90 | 7.75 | 9.31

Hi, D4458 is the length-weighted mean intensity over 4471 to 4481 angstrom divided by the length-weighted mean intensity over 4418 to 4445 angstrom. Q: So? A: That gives 1.16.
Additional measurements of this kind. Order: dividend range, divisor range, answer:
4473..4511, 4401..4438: 1.27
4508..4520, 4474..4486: 1.08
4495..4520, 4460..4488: 1.10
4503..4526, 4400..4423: 1.32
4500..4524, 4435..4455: 1.18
